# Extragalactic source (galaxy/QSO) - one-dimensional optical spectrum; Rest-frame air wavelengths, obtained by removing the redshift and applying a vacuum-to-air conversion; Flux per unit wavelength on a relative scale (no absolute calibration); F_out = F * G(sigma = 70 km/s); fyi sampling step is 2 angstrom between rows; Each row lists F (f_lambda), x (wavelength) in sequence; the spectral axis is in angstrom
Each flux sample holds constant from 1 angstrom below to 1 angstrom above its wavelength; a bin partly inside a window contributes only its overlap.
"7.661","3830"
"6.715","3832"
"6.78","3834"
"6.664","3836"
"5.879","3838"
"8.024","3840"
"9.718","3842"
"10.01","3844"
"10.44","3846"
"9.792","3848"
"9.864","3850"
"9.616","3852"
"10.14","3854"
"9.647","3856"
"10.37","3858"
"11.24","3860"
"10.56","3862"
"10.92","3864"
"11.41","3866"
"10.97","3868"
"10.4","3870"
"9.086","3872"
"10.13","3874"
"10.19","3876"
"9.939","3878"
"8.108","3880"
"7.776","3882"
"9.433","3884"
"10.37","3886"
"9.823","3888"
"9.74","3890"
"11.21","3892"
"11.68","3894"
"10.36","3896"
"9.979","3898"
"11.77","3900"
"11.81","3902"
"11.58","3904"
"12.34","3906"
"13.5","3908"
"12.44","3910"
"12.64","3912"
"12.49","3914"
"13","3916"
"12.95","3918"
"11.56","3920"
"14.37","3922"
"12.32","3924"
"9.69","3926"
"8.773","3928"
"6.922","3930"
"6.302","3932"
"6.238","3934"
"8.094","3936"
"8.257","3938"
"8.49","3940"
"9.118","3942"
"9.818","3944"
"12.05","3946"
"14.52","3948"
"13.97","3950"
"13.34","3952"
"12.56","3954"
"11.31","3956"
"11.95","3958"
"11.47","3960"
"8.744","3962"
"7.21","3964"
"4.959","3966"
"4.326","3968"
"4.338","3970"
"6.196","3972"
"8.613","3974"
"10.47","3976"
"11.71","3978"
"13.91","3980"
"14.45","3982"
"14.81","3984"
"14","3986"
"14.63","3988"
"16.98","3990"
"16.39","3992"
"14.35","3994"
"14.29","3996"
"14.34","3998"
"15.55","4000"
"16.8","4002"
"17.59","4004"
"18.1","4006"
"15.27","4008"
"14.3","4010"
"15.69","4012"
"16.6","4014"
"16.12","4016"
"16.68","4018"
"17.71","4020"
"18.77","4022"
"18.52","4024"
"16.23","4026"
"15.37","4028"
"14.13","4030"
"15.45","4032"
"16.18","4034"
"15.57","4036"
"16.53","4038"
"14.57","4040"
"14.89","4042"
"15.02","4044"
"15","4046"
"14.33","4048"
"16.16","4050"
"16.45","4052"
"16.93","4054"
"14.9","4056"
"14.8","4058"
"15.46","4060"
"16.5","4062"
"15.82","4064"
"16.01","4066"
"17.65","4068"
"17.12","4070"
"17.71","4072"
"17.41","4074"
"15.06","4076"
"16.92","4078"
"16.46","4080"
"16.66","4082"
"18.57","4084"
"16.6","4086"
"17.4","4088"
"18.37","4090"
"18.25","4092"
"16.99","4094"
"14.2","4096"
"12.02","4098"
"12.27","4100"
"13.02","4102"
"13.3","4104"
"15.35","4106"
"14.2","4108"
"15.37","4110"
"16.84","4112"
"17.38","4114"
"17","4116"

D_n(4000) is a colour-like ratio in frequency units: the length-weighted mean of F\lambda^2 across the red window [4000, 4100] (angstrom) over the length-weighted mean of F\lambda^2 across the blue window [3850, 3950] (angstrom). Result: 1.66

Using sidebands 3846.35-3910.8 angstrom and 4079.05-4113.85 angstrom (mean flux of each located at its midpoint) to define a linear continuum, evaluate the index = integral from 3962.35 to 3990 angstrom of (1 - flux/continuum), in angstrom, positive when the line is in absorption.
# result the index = 5.8 angstrom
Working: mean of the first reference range 10.5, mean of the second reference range 15.7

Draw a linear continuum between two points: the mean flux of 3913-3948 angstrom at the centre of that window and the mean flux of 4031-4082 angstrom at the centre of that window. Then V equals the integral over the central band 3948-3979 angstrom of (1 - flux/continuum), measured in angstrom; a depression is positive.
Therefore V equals 5.4 angstrom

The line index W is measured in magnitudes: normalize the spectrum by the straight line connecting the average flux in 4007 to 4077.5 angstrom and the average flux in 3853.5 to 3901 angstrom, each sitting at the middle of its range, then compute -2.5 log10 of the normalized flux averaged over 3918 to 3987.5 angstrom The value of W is 0.25 mag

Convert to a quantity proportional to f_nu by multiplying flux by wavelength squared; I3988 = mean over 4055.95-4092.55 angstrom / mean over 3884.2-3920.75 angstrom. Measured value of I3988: 1.6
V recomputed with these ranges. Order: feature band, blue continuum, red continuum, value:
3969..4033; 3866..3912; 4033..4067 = -2.19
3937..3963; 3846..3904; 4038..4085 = 2.93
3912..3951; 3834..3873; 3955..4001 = 1.03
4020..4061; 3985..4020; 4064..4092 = 1.55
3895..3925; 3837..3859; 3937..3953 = -4.69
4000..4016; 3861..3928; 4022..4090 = -1.76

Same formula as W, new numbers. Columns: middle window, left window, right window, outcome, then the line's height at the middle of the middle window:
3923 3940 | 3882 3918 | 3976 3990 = 0.42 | 12.3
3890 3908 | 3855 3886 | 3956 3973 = -0.22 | 9.3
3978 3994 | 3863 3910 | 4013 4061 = -0.05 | 14.1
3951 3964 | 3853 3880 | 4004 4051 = 0.20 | 13.5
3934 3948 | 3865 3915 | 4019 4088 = 0.30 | 12.5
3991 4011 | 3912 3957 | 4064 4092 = -0.15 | 13.7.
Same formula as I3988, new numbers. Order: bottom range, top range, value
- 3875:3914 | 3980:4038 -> 1.55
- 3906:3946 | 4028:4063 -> 1.57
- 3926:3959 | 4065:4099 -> 1.77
